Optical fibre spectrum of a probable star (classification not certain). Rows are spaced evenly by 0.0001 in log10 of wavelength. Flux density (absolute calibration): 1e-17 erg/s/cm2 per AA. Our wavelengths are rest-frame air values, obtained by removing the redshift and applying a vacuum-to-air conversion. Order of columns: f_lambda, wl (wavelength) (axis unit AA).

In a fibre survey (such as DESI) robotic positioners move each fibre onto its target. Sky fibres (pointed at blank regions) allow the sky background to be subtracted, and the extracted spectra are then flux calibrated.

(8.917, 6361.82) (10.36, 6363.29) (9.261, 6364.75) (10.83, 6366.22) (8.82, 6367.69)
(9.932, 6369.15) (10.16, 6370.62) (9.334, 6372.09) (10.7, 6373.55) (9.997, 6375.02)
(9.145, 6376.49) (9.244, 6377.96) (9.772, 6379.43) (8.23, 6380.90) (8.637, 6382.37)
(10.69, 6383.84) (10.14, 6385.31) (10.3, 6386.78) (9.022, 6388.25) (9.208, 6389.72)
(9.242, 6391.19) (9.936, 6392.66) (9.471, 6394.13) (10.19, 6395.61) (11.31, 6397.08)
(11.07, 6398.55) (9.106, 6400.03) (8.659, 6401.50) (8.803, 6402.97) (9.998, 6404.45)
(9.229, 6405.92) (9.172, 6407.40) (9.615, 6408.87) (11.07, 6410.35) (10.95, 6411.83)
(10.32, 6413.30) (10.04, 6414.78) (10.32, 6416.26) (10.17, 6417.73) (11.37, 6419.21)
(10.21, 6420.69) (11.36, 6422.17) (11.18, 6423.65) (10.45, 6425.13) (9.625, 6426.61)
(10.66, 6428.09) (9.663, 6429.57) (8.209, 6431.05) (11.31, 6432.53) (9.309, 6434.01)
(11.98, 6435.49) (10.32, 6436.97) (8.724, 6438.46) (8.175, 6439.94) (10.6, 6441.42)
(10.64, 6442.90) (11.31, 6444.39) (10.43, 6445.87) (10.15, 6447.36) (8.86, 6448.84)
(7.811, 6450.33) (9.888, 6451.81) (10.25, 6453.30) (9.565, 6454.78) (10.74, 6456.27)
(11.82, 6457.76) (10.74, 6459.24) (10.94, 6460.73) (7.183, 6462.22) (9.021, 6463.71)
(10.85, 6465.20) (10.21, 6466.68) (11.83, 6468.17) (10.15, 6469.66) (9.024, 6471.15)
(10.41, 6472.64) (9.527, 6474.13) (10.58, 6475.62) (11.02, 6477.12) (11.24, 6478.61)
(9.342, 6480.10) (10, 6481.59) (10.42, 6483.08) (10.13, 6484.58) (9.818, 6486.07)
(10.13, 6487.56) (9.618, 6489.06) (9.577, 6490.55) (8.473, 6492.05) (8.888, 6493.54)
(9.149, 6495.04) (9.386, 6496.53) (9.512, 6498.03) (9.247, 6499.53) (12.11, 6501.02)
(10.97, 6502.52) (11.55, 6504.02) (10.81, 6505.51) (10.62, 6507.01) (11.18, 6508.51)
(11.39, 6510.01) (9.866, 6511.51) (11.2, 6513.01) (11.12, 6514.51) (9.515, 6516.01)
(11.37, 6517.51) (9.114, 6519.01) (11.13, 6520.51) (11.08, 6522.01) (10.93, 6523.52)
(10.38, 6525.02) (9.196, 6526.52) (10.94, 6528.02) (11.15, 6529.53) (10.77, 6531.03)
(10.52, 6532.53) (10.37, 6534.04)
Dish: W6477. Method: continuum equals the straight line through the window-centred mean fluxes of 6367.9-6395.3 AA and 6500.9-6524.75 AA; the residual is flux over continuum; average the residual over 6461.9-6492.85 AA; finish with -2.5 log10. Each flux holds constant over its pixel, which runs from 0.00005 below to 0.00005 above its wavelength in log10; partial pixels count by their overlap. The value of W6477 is 0.06 mag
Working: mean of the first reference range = 9.61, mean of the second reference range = 10.8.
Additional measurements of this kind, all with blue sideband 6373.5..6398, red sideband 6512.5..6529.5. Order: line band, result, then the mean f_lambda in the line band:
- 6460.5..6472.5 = 0.04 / 9.88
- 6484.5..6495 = 0.10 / 9.46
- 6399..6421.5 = -0.01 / 9.95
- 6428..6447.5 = -0.01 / 10.1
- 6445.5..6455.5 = 0.06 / 9.53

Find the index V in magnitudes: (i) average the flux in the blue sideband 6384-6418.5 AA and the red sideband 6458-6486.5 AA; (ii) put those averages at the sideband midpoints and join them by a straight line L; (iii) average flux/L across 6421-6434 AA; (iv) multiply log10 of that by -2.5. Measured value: -0.03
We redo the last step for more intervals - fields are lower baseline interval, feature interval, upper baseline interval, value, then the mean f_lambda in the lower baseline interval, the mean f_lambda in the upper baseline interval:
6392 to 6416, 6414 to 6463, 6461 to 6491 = -0.02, 9.94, 10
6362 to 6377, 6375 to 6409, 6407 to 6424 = 0.06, 9.83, 10.5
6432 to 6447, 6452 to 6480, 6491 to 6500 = -0.06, 10.3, 9.11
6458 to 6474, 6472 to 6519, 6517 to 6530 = 0.01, 10.1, 10.6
